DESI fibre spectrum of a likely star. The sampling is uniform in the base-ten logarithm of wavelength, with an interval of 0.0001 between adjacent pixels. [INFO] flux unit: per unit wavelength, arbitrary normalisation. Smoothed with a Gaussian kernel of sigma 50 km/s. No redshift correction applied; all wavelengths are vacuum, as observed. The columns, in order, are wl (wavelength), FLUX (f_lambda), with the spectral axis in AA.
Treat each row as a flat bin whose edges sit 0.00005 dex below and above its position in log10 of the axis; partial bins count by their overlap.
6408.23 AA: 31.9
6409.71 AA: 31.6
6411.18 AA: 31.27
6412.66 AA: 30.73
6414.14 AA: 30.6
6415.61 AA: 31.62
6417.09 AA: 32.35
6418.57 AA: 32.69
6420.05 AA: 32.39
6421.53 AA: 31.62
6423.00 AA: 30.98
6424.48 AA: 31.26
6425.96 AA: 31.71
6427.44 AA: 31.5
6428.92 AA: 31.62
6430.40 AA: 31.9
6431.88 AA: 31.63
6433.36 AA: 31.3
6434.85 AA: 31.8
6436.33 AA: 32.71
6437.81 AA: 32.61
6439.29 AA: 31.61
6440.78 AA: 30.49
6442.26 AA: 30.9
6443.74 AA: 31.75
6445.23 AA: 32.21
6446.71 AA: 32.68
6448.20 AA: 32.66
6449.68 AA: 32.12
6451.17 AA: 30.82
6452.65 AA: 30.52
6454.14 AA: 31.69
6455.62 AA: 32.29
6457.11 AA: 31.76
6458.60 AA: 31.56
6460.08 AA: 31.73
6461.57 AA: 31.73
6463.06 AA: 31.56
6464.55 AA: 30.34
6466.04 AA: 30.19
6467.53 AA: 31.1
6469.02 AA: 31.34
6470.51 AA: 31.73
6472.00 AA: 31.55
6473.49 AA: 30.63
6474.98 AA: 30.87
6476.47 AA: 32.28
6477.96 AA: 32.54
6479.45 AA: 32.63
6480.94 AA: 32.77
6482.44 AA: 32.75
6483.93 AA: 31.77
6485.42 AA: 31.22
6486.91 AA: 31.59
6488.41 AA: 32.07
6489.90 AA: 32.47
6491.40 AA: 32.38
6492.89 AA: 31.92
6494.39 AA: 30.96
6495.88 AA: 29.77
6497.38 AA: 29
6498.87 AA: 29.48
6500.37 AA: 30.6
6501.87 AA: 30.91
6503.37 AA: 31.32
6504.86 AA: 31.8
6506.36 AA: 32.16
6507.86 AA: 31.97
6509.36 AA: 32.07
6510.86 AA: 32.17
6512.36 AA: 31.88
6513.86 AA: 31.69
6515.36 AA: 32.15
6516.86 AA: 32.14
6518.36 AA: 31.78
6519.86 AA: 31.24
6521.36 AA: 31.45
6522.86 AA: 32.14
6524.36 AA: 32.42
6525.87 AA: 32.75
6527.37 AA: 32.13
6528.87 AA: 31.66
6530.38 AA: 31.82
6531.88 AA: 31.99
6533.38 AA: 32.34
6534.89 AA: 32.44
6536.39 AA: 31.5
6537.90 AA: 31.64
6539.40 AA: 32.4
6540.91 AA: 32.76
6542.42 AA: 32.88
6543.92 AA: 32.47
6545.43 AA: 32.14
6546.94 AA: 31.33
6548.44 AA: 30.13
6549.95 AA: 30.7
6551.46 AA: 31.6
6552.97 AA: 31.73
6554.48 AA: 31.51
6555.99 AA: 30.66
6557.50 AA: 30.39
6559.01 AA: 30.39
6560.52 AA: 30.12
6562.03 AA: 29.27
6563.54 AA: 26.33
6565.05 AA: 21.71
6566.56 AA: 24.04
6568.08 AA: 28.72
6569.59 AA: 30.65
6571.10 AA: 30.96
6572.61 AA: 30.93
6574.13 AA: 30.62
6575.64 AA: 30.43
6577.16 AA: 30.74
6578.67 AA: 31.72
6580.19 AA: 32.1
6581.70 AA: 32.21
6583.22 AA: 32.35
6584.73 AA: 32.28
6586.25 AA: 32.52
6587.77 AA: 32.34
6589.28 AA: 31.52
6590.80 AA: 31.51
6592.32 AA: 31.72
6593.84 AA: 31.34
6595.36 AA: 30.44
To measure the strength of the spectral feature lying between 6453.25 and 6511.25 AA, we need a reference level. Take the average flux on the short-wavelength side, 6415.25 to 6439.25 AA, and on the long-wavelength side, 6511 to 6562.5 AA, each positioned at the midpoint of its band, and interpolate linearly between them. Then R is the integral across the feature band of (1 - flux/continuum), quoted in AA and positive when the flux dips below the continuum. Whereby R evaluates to 0.47 AA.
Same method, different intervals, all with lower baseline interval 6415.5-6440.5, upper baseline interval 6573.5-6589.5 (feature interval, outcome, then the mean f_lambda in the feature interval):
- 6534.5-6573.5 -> 1.7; 30.3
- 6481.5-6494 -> -0.1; 32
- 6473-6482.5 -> -0.1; 32.1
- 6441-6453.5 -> 0.1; 31.7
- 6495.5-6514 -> 0.4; 31.1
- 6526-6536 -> -0.1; 32.1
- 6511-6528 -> -0.1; 32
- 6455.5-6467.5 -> 0.2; 31.3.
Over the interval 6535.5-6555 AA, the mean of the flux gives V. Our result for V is 31.8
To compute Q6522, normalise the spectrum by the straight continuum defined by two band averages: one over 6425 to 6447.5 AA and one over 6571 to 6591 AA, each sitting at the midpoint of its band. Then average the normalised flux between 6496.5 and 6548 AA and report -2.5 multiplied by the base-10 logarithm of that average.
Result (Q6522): 0.00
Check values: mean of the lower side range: 31.7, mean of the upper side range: 31.6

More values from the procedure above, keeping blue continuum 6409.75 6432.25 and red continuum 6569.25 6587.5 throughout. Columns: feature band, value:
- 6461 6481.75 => 0.00 mag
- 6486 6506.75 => 0.01 mag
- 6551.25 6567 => 0.09 mag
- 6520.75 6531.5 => -0.02 mag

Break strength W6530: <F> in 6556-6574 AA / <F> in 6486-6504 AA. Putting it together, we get 0.9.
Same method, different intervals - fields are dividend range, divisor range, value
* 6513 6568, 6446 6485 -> 0.98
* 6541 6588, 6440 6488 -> 0.97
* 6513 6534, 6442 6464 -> 1.01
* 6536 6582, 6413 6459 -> 0.96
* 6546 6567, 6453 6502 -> 0.94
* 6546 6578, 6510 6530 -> 0.93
